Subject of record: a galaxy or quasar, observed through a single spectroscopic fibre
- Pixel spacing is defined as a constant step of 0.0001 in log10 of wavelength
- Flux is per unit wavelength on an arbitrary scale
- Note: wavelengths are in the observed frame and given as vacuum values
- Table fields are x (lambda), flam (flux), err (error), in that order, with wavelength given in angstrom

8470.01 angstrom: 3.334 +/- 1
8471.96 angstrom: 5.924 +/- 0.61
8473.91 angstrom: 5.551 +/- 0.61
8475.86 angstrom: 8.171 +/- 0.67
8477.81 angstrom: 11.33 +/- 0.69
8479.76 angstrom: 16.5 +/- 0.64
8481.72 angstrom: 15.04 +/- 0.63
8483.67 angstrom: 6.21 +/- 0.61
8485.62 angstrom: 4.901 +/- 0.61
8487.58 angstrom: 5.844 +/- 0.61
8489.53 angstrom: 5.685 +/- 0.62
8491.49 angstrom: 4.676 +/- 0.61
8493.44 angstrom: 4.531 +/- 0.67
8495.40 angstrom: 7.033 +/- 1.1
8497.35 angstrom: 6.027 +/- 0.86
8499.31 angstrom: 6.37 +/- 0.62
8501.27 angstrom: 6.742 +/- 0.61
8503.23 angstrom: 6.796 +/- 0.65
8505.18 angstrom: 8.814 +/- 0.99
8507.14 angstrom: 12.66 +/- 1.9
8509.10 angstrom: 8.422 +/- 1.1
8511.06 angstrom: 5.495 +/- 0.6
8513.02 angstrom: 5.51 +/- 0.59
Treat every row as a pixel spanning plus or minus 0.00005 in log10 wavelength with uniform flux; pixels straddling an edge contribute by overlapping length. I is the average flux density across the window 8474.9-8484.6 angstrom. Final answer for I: 11.5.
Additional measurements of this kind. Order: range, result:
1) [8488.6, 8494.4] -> 4.96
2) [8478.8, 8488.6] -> 9.67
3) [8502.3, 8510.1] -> 9.19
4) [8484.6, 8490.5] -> 5.48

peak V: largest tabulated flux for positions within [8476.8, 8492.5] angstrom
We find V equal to 16.5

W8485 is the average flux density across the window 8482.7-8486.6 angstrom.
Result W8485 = 5.56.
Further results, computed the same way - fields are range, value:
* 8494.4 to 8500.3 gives 6.47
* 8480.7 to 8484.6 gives 10.7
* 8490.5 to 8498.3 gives 5.57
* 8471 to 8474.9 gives 5.75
